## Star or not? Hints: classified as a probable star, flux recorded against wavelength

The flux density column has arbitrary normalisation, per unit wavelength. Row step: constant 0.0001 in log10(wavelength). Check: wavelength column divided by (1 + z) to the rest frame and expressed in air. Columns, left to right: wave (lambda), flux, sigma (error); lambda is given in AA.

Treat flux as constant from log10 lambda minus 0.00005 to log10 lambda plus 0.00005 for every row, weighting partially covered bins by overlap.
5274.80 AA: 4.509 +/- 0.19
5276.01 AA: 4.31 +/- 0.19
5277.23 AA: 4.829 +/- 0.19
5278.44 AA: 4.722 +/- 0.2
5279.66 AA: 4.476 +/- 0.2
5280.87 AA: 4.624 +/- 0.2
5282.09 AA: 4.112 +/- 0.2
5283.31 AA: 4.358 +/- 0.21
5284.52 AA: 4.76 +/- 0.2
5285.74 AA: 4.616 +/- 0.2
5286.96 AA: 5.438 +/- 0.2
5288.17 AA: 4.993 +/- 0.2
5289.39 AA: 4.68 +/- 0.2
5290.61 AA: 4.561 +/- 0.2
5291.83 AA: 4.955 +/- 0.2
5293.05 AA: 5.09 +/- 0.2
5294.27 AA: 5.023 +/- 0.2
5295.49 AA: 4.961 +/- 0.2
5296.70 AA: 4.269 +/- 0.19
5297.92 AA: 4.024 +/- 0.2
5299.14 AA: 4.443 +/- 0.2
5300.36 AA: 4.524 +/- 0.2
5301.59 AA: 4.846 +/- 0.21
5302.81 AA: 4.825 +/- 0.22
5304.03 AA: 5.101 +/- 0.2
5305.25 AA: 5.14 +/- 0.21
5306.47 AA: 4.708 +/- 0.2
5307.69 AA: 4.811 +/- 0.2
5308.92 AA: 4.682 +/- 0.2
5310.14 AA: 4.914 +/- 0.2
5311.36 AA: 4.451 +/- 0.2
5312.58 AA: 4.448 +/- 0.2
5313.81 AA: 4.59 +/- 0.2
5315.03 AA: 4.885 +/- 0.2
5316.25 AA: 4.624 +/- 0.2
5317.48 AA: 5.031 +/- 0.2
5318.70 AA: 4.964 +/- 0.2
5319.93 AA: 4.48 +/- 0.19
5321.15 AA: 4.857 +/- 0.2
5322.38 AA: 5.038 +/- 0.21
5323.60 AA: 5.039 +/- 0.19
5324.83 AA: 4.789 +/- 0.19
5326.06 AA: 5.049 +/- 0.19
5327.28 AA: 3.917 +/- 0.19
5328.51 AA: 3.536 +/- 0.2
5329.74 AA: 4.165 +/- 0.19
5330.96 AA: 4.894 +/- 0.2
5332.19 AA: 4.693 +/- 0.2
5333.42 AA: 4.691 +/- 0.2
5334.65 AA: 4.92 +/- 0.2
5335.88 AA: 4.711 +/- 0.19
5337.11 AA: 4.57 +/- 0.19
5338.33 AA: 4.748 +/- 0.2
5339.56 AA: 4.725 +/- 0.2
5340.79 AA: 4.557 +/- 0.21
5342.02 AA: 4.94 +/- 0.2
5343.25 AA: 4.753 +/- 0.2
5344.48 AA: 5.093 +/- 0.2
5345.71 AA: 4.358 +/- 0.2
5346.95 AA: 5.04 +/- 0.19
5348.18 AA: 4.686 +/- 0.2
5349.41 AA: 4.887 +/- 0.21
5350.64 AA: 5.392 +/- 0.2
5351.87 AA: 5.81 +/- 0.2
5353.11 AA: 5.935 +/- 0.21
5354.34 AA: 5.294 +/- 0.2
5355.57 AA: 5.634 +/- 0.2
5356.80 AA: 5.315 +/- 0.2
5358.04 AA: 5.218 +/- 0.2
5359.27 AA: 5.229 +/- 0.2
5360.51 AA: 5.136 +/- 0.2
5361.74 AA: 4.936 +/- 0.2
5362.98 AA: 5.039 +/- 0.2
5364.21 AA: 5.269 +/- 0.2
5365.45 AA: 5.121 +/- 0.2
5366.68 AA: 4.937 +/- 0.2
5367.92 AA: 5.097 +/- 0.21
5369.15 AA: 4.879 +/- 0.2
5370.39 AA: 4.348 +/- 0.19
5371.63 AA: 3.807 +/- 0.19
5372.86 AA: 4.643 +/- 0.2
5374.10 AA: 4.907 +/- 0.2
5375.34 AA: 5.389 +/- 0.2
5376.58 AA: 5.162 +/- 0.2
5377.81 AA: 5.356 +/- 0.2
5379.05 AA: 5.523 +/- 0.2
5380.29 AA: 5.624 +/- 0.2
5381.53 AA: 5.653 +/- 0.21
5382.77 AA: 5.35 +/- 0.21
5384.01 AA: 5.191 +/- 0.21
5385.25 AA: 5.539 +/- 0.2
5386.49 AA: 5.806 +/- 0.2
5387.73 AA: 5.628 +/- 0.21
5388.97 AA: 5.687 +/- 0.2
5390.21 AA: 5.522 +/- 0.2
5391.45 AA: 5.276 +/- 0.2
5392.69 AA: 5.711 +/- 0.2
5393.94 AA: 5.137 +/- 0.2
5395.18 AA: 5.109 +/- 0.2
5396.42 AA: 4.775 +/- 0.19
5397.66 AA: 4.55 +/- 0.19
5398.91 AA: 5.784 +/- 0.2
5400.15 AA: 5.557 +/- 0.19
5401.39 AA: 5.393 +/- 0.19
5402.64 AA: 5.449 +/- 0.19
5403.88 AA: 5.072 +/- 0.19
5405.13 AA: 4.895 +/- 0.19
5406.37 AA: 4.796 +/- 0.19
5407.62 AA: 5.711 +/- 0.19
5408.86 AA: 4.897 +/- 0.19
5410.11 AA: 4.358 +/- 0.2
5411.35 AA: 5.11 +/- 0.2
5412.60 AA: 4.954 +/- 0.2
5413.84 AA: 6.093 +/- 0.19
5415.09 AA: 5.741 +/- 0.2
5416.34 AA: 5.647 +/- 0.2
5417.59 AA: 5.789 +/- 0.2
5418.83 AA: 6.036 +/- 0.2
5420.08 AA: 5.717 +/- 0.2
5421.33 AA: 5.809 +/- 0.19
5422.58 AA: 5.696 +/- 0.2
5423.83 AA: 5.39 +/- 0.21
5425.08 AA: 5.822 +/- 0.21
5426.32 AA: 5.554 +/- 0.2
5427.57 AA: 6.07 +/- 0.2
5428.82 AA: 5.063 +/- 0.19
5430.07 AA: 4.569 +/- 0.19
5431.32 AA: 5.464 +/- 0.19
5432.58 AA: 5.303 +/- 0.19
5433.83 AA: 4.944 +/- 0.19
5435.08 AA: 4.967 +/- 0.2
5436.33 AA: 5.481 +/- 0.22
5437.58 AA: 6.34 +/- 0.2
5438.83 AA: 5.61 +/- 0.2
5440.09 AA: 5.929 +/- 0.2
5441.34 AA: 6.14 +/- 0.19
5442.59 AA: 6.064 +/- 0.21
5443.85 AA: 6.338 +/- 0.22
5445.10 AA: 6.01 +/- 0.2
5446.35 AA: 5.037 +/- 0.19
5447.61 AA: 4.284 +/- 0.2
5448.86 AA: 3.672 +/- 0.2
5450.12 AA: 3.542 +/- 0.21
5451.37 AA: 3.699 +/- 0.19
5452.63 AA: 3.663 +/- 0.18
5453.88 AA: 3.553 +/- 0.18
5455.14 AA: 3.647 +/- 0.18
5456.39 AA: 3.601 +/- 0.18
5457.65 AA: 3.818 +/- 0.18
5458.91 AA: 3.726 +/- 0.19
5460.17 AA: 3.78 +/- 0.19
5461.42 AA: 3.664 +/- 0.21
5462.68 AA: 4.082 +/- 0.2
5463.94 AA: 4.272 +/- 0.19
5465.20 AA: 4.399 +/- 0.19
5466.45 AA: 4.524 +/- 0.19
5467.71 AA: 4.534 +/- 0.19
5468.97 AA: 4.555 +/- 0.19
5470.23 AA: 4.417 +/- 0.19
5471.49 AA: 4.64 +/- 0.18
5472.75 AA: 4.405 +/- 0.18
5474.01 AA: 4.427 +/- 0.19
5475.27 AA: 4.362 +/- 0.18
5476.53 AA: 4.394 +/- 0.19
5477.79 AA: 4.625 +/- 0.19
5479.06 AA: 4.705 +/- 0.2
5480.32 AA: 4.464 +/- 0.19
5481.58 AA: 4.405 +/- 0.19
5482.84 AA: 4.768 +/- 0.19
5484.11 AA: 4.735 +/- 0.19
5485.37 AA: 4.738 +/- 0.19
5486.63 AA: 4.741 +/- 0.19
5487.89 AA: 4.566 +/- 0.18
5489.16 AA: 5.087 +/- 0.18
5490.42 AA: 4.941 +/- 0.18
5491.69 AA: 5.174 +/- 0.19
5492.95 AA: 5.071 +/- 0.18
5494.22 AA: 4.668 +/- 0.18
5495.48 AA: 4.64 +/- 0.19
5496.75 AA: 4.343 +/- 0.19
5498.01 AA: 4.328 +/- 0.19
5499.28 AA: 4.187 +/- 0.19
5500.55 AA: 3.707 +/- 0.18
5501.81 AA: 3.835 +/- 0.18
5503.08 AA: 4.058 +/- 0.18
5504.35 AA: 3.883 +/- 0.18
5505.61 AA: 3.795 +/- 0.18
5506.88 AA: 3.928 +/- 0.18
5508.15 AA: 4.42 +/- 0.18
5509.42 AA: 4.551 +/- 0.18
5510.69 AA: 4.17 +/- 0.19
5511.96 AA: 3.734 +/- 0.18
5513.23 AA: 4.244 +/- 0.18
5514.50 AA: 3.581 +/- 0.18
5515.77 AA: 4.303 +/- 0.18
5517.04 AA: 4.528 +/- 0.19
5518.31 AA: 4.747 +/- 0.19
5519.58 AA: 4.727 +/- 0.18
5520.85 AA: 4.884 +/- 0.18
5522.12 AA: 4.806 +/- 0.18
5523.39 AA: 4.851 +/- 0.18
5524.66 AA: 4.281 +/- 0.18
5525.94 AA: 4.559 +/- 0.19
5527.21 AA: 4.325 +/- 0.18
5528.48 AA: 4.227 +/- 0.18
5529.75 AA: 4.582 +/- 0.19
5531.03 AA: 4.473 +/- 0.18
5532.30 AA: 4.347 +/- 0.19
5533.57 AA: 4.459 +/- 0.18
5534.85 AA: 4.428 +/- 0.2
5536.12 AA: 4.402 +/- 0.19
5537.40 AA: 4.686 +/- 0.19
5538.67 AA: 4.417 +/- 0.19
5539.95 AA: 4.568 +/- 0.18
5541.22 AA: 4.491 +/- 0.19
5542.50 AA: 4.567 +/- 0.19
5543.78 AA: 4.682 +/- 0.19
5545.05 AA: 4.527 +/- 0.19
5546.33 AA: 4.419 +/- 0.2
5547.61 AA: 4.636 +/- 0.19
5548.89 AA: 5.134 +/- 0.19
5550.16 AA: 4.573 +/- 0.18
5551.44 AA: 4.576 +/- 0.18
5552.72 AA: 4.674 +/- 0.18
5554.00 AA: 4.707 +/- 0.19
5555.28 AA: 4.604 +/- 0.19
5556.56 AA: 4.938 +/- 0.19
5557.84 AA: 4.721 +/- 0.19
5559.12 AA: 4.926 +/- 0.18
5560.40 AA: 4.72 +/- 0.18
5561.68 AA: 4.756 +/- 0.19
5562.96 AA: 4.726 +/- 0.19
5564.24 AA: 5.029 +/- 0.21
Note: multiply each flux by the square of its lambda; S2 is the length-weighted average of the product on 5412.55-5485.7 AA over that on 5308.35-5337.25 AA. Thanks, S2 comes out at 1.1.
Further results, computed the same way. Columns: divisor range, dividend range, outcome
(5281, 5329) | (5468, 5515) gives 1.00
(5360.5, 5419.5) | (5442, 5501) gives 0.87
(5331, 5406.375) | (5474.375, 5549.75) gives 0.92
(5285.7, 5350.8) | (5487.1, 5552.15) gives 1.01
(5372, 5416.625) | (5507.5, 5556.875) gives 0.90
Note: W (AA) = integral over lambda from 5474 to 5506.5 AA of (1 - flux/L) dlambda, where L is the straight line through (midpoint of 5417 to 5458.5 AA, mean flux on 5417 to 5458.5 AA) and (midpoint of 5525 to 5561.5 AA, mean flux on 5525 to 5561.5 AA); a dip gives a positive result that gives 2.4 AA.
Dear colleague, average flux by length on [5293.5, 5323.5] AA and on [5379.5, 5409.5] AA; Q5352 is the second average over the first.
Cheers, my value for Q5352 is 1.1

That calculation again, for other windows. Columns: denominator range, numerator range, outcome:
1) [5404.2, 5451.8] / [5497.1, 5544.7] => 0.81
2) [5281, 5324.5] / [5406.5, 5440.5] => 1.15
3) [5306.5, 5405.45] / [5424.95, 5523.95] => 0.92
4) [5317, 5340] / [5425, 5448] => 1.18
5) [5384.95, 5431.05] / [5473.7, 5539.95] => 0.82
